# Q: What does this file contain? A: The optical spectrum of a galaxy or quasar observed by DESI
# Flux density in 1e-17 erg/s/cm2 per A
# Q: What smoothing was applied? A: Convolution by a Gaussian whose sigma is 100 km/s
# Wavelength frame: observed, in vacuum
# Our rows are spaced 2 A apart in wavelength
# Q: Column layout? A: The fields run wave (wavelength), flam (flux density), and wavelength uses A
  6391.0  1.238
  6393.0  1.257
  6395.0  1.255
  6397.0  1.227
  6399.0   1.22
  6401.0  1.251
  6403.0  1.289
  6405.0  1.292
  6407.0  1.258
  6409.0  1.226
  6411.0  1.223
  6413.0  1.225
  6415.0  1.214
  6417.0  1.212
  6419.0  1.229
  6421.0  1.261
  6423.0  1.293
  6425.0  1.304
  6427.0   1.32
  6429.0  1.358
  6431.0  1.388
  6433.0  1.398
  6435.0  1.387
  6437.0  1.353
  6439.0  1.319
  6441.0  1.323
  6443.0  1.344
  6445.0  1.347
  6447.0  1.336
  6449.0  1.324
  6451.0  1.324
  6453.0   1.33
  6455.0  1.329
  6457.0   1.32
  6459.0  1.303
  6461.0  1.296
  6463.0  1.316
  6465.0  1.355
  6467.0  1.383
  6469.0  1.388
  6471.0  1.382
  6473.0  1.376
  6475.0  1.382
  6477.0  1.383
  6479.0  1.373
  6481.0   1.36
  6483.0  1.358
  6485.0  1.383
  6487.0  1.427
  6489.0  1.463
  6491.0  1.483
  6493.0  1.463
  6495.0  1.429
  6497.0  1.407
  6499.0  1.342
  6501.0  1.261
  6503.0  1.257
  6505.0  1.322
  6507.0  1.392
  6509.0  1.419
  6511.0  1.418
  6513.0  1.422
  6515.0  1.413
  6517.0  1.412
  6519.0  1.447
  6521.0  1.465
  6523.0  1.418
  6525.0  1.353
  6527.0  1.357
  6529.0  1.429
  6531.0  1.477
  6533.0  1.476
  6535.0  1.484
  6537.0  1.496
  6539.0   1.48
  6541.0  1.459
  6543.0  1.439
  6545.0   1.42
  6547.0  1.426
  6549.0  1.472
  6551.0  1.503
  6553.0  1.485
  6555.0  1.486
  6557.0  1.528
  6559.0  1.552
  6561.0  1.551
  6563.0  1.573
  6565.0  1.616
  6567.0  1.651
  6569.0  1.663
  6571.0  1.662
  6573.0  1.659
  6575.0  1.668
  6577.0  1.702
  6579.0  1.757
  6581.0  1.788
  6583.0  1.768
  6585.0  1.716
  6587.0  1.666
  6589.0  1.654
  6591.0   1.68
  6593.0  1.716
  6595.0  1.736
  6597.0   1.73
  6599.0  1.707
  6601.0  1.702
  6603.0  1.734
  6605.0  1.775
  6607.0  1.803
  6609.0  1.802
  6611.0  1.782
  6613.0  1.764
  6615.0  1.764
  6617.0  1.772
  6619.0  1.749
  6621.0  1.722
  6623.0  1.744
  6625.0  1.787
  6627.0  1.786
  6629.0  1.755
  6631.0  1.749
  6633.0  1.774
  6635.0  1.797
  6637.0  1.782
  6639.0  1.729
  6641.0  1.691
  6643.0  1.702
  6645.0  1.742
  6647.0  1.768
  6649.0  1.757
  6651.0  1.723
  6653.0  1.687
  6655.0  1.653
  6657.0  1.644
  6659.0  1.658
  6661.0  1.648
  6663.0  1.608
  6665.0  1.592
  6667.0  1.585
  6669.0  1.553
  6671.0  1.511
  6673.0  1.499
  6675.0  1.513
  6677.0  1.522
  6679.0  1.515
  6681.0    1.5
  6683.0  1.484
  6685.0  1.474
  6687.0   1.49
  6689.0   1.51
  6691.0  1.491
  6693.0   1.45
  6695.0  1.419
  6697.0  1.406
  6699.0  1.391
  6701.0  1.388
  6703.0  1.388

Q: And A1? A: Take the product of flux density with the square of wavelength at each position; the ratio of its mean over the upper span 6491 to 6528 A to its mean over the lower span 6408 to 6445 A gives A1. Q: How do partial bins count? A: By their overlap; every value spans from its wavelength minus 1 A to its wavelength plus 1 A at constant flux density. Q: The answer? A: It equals 1.1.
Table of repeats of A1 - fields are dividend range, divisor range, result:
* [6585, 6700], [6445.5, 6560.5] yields 1.23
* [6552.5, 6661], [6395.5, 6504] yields 1.35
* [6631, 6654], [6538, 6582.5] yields 1.14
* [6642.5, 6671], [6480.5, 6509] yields 1.26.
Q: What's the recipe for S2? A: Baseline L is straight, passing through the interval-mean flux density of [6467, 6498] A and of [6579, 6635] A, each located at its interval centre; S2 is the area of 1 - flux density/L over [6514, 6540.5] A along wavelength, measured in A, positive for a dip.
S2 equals 1.5 A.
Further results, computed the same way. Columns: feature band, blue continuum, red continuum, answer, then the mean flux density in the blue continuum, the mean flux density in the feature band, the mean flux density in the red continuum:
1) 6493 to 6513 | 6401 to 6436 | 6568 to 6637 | 1.7 A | 1.29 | 1.37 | 1.74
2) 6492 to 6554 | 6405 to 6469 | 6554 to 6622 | 4.4 A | 1.31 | 1.42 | 1.69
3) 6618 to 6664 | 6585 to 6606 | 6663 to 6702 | -3.7 A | 1.71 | 1.72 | 1.49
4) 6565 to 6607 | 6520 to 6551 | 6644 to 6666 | -4.4 A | 1.45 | 1.71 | 1.68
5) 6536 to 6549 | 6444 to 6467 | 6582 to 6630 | 0.9 A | 1.33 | 1.45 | 1.74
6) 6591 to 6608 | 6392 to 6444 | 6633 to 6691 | -2.2 A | 1.29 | 1.73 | 1.62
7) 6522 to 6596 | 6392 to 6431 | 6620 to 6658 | 0.2 A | 1.26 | 1.57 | 1.74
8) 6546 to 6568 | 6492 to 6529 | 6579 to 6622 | 0.6 A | 1.39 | 1.53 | 1.74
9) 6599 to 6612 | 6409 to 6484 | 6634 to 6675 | -1.5 A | 1.33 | 1.76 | 1.66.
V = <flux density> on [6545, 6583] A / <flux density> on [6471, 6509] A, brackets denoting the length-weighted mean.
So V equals 1.16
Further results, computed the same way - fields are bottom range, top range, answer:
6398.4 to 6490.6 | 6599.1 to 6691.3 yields 1.26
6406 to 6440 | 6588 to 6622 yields 1.35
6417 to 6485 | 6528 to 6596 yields 1.18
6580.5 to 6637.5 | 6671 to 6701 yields 0.84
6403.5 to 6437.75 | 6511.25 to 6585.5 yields 1.19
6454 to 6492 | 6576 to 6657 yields 1.27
